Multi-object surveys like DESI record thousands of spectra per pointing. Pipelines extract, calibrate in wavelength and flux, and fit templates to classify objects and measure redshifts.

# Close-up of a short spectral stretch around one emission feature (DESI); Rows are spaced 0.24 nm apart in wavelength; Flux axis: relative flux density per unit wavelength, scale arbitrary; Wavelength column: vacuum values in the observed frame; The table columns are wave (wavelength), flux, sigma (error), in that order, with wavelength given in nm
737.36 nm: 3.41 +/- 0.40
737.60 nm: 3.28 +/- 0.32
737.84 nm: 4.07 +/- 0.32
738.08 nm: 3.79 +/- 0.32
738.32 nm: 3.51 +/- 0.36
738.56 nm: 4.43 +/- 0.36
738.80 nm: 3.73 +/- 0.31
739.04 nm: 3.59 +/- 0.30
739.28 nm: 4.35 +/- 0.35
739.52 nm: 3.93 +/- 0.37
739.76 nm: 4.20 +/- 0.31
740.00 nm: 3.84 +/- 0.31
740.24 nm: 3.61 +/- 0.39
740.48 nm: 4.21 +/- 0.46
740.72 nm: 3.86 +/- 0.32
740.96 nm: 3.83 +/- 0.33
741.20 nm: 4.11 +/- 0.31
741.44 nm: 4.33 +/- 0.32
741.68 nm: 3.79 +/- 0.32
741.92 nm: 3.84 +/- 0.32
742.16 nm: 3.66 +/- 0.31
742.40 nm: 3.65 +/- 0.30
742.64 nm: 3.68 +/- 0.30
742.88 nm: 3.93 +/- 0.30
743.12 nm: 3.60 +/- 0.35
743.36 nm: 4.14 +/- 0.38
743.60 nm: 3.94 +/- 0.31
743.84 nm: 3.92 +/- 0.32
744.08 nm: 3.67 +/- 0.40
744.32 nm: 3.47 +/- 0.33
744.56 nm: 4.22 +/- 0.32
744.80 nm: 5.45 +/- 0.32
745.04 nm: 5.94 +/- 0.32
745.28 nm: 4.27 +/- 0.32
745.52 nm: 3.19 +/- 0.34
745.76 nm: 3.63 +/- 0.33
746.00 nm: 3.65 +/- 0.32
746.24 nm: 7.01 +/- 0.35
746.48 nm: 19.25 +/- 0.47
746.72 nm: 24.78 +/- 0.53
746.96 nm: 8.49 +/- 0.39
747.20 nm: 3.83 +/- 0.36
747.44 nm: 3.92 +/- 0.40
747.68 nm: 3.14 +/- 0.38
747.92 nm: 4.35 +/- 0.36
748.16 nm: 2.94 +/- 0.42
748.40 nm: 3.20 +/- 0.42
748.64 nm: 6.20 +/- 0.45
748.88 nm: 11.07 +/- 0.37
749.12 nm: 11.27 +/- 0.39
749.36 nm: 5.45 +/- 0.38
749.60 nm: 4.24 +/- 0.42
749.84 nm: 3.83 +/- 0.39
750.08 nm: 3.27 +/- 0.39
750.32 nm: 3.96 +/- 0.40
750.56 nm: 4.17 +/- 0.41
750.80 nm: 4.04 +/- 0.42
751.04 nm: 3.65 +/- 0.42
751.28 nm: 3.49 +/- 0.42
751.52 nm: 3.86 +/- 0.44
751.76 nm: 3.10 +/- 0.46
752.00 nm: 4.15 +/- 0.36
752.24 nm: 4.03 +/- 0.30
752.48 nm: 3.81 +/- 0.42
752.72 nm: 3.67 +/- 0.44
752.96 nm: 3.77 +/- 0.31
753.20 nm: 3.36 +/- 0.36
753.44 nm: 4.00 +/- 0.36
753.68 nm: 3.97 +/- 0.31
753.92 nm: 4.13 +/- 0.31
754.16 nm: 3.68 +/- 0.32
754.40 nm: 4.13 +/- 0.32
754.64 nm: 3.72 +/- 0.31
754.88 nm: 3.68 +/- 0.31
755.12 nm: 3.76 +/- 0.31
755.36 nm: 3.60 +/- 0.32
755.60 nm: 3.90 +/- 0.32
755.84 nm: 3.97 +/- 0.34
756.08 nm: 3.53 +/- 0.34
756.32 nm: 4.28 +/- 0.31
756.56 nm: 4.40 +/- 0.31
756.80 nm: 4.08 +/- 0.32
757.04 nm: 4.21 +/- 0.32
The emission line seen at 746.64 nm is Halpha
